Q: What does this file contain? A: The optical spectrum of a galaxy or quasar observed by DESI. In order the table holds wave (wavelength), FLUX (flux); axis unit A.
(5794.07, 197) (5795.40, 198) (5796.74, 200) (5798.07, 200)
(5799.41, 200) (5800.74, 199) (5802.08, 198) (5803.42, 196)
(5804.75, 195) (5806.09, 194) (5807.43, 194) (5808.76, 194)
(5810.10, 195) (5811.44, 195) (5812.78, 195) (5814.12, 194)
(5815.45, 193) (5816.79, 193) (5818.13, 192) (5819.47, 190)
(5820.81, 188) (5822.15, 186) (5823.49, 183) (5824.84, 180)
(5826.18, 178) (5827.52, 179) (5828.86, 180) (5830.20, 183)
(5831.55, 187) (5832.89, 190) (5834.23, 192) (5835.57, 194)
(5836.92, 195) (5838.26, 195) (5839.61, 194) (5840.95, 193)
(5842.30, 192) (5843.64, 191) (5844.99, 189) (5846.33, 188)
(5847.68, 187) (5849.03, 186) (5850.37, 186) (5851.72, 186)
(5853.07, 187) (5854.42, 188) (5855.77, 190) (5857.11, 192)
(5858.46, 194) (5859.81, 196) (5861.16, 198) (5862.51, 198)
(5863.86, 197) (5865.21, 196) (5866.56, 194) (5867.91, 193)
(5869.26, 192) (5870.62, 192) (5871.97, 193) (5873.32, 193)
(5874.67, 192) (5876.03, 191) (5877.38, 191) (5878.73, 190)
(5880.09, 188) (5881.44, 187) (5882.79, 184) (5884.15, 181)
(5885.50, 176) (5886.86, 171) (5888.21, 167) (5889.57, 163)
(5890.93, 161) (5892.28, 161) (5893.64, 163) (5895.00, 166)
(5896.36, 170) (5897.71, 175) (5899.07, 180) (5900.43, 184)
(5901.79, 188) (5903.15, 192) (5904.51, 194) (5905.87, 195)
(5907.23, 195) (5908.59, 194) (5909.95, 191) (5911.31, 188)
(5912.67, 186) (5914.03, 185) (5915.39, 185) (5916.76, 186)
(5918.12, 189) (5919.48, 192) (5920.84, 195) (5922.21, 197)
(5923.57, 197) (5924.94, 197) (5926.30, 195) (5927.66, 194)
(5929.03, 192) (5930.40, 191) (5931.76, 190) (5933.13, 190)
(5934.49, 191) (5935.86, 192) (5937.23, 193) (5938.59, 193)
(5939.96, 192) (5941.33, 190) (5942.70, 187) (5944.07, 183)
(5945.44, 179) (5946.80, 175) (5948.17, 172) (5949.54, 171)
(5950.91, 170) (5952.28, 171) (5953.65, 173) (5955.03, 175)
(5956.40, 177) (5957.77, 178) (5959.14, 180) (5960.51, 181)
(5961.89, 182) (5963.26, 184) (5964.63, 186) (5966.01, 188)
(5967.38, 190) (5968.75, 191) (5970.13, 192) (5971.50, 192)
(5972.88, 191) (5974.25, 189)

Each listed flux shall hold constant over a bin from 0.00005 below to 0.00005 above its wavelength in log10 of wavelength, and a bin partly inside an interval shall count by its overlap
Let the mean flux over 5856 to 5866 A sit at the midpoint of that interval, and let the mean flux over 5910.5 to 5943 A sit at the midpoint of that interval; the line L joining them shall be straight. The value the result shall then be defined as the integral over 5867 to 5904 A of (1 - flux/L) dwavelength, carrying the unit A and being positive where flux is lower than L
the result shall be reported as 2.48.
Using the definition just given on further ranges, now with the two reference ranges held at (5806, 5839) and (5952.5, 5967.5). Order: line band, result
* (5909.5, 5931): -1.0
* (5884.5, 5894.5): 1.0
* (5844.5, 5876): -0.8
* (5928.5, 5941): -0.6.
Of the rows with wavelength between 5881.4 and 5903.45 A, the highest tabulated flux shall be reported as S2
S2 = 192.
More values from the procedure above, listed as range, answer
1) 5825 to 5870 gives 198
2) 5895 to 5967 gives 197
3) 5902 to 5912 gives 195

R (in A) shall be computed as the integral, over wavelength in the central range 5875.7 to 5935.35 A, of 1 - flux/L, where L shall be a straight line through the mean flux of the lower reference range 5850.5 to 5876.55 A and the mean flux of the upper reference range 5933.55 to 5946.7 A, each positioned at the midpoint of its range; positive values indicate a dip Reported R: 1.7 A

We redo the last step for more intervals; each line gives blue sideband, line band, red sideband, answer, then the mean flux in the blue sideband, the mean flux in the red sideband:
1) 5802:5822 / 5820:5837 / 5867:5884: 0.6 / 193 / 190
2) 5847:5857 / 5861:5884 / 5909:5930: -0.4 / 187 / 191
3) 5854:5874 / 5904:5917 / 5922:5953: 0.0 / 194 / 187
